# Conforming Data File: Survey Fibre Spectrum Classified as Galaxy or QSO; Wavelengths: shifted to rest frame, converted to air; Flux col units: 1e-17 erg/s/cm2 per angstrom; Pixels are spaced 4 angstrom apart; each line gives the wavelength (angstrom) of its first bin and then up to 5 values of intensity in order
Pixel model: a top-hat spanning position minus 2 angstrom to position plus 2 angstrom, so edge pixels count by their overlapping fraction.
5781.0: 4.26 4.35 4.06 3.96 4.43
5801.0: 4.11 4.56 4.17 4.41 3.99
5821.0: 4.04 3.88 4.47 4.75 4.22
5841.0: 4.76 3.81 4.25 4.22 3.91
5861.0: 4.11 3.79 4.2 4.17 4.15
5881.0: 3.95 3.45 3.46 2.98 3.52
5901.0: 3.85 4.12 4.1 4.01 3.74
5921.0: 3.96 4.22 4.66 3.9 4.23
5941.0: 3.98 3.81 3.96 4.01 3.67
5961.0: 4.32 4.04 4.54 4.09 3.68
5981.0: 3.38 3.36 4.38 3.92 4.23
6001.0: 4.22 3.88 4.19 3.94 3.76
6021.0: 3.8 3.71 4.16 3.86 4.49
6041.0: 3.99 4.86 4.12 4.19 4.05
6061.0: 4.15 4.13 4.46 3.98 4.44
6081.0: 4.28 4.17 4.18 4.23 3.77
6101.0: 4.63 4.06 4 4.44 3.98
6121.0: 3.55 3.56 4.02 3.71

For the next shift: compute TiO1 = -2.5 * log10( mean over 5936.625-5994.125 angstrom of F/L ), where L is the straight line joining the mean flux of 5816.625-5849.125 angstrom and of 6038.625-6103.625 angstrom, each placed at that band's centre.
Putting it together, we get 0.08 mag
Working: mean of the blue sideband 4.25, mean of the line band 3.95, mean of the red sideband 4.23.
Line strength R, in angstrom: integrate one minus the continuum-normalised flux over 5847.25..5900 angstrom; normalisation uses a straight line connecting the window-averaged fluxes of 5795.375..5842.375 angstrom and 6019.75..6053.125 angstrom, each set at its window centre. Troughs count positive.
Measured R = 5.1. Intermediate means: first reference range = 4.31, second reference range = 4.14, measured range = 3.86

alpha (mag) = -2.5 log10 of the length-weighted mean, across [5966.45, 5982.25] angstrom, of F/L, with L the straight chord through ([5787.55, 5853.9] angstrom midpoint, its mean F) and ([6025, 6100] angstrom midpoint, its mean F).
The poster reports 0.07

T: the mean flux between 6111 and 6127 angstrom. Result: 3.88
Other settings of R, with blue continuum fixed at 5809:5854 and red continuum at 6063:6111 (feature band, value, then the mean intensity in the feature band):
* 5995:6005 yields 0.1 angstrom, 4.16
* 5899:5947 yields 2.1 angstrom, 4.05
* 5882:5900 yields 3.5 angstrom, 3.41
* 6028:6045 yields 0.0 angstrom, 4.21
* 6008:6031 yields 1.6 angstrom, 3.92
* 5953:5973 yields 0.5 angstrom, 4.12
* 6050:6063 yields 0.2 angstrom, 4.13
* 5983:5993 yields 0.8 angstrom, 3.88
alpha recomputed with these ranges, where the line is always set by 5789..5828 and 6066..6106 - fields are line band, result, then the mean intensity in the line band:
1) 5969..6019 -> 0.07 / 3.94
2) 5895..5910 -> 0.08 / 3.88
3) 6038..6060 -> -0.01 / 4.25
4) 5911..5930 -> 0.03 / 4.09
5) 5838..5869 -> 0.01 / 4.13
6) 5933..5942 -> 0.03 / 4.07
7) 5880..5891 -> 0.17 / 3.59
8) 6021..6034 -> 0.08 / 3.9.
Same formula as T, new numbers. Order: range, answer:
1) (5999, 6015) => 4.06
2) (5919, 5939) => 4.19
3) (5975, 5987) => 3.47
